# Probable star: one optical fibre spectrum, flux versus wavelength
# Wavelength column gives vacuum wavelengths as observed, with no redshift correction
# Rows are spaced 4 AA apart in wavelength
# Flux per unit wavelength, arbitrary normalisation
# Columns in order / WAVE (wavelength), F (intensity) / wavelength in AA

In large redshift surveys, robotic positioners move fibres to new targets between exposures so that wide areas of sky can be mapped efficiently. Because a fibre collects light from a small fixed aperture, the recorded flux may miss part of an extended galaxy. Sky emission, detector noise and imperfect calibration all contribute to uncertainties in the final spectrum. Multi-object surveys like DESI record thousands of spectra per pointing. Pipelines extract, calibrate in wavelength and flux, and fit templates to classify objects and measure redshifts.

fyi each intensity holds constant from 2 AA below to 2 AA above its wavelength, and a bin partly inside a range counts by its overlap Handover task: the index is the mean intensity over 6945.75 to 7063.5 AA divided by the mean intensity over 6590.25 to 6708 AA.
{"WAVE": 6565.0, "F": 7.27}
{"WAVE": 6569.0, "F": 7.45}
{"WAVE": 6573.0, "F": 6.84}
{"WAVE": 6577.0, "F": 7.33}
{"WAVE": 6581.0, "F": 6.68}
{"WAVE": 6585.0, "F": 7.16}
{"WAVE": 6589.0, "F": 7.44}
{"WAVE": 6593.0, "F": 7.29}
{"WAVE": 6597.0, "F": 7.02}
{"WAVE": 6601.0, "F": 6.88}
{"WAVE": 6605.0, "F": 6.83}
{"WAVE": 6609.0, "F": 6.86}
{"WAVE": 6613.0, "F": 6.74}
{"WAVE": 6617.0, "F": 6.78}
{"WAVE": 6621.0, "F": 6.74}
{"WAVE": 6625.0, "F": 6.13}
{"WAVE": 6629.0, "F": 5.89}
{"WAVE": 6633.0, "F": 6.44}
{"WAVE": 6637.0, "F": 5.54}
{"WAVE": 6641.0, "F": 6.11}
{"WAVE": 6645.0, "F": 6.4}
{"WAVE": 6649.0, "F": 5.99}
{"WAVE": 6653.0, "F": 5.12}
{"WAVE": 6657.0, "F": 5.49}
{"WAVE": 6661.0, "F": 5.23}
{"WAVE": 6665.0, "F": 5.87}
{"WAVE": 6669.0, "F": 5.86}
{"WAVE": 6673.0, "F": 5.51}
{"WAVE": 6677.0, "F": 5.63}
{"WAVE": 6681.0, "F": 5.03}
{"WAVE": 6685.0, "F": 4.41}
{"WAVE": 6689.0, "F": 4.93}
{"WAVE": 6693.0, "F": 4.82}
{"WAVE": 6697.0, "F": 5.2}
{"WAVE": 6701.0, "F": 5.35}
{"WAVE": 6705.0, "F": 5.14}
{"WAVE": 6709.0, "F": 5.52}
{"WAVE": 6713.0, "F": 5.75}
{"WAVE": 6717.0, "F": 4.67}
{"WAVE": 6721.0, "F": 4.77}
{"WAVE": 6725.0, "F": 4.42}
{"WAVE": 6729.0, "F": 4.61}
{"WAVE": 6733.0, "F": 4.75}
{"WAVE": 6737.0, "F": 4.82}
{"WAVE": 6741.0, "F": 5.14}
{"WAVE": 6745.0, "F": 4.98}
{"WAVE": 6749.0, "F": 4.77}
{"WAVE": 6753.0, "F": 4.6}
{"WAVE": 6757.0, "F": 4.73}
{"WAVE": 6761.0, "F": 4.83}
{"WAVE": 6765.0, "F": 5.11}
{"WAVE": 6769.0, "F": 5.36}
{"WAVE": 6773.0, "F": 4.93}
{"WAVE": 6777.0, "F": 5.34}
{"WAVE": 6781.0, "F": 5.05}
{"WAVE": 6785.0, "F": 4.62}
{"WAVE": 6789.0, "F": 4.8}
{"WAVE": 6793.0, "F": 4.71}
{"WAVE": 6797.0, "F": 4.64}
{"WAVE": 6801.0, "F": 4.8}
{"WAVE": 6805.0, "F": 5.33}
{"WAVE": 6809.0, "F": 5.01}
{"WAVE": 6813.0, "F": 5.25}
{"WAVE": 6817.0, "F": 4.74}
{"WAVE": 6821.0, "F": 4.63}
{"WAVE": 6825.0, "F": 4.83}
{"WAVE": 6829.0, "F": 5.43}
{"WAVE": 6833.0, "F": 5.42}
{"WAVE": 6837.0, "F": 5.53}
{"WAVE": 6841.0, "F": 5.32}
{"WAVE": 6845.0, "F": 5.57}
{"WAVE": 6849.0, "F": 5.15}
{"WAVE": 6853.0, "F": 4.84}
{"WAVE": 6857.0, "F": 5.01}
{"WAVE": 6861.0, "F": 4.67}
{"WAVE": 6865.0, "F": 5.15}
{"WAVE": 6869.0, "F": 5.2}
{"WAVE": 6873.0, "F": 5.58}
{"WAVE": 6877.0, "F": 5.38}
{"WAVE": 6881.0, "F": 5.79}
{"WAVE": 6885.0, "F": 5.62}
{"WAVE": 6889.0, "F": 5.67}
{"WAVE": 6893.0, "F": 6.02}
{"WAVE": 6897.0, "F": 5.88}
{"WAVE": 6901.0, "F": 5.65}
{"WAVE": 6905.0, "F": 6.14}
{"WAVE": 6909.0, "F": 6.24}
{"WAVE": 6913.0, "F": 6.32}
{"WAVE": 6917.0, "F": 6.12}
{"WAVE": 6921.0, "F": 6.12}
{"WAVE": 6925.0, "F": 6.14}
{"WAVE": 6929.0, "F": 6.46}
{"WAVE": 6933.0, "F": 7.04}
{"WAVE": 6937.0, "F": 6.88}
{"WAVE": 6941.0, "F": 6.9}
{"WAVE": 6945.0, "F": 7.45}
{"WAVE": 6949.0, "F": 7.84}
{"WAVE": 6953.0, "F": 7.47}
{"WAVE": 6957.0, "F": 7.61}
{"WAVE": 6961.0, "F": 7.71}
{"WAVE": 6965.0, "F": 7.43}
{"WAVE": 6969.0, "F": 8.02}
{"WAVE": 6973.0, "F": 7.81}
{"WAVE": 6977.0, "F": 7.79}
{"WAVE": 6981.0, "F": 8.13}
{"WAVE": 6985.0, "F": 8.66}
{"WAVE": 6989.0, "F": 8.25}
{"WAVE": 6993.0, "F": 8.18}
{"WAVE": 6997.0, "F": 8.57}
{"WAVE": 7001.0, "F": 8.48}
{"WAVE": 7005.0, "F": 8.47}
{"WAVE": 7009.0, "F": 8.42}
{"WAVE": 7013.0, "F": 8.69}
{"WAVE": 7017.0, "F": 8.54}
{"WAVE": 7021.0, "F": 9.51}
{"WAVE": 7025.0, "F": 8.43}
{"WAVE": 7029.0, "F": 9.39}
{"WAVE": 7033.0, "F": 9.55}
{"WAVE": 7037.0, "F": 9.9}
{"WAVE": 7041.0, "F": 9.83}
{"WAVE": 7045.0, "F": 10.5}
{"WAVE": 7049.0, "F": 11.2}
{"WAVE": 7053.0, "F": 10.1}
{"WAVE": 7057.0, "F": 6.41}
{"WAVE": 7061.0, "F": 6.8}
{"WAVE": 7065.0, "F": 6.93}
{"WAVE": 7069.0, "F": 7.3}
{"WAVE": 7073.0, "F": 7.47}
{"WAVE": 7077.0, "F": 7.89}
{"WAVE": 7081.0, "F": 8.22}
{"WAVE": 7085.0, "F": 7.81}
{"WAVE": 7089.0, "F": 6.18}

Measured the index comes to 1.4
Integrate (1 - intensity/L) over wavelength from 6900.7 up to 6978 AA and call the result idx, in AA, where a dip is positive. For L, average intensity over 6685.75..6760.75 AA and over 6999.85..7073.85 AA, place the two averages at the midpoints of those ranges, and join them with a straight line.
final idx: 6.2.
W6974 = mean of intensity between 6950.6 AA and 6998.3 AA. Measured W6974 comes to 7.96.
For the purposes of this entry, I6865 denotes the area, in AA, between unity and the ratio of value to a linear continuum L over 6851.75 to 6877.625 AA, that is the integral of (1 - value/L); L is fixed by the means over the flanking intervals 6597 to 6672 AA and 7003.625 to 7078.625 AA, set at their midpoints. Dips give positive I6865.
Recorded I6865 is 8.5 AA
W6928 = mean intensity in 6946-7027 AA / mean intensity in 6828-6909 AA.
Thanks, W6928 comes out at 1.50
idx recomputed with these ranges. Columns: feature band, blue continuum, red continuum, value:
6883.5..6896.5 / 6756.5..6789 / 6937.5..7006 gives 1.8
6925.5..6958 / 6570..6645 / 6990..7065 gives 5.0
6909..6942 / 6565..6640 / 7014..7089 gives 6.6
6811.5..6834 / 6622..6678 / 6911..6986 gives 5.5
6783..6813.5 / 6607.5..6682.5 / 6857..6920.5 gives 4.8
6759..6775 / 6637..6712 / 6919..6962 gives 2.5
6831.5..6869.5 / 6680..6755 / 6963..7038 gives 8.2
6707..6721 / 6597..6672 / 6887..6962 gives 2.3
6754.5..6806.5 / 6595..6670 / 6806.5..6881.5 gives 5.2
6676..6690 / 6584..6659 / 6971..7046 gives 3.8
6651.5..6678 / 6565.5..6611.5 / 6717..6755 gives 1.5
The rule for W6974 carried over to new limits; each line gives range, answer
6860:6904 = 5.54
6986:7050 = 9.08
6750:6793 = 4.92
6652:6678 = 5.54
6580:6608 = 7.05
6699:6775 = 4.96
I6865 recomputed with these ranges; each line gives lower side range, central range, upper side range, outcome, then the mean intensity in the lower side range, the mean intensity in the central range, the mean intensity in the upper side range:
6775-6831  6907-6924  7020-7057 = 2.35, 4.94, 6.2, 9.65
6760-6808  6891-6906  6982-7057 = 2.26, 4.96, 5.91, 9.06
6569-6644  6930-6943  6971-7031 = 2.05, 6.72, 6.9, 8.49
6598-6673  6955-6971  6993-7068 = 1.31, 6.16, 7.69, 8.83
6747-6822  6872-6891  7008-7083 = 2.12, 4.91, 5.61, 8.69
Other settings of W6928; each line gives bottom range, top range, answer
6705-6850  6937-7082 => 1.66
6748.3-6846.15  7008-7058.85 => 1.85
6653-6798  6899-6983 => 1.39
